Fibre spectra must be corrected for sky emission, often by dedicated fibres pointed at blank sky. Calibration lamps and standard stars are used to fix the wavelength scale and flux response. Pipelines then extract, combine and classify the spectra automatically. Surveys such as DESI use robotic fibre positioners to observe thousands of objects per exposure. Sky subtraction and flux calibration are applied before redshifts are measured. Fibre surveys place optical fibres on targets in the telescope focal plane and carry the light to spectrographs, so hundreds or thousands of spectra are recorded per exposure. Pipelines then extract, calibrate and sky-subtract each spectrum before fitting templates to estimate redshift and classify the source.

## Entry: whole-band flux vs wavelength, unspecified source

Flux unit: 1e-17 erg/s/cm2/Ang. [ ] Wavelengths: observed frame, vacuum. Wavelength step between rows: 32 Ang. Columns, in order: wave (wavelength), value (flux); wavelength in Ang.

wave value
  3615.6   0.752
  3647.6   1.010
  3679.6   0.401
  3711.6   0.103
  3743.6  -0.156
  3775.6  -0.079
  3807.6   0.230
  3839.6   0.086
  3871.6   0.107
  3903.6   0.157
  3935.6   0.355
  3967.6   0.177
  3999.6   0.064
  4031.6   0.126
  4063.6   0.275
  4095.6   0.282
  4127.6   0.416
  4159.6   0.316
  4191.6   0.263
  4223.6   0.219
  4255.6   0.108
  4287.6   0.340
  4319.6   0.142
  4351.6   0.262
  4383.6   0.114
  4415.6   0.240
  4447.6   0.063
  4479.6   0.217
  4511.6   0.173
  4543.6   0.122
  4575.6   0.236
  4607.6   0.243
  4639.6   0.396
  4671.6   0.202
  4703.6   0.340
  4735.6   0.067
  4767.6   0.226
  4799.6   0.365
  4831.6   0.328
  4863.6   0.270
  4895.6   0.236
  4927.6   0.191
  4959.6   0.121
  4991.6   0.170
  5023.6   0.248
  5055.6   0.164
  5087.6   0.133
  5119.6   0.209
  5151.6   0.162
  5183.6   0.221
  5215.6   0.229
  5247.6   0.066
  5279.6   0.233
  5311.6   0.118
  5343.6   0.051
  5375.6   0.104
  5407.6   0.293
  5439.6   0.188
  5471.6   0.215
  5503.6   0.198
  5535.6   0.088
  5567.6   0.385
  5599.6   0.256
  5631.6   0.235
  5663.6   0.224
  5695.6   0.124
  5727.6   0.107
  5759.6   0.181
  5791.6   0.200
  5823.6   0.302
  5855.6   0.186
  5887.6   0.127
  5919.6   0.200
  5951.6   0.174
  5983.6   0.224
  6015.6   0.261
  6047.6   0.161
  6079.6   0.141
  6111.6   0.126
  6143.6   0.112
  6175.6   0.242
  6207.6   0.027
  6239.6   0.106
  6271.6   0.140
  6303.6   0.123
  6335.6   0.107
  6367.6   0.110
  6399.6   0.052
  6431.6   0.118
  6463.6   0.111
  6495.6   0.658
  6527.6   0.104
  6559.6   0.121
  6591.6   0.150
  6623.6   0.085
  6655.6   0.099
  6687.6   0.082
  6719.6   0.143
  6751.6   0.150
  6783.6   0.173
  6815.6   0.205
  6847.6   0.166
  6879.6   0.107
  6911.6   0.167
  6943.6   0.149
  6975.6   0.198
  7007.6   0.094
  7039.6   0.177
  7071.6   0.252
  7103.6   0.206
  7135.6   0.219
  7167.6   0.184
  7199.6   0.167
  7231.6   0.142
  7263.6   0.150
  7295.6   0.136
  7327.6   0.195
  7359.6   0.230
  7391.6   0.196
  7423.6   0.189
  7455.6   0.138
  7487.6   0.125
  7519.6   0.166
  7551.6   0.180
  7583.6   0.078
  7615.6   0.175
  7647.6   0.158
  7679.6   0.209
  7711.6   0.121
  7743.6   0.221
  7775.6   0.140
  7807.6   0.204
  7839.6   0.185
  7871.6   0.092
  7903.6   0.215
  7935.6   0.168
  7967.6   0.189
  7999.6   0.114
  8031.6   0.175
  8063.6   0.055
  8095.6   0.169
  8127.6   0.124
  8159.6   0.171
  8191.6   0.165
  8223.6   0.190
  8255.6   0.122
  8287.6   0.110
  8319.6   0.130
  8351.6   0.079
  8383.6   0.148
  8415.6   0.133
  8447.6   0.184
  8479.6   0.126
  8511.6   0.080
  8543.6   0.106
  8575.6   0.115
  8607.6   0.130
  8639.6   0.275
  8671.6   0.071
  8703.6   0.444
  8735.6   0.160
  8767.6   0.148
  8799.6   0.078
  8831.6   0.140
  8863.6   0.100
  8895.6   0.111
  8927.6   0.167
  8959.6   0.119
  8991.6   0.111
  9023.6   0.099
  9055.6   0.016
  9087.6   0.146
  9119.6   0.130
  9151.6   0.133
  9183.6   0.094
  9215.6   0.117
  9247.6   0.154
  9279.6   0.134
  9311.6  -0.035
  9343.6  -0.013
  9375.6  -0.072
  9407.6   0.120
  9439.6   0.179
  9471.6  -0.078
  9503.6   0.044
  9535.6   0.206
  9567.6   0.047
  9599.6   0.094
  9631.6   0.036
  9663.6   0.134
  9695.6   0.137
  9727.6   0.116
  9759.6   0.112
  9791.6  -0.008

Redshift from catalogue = 0.74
